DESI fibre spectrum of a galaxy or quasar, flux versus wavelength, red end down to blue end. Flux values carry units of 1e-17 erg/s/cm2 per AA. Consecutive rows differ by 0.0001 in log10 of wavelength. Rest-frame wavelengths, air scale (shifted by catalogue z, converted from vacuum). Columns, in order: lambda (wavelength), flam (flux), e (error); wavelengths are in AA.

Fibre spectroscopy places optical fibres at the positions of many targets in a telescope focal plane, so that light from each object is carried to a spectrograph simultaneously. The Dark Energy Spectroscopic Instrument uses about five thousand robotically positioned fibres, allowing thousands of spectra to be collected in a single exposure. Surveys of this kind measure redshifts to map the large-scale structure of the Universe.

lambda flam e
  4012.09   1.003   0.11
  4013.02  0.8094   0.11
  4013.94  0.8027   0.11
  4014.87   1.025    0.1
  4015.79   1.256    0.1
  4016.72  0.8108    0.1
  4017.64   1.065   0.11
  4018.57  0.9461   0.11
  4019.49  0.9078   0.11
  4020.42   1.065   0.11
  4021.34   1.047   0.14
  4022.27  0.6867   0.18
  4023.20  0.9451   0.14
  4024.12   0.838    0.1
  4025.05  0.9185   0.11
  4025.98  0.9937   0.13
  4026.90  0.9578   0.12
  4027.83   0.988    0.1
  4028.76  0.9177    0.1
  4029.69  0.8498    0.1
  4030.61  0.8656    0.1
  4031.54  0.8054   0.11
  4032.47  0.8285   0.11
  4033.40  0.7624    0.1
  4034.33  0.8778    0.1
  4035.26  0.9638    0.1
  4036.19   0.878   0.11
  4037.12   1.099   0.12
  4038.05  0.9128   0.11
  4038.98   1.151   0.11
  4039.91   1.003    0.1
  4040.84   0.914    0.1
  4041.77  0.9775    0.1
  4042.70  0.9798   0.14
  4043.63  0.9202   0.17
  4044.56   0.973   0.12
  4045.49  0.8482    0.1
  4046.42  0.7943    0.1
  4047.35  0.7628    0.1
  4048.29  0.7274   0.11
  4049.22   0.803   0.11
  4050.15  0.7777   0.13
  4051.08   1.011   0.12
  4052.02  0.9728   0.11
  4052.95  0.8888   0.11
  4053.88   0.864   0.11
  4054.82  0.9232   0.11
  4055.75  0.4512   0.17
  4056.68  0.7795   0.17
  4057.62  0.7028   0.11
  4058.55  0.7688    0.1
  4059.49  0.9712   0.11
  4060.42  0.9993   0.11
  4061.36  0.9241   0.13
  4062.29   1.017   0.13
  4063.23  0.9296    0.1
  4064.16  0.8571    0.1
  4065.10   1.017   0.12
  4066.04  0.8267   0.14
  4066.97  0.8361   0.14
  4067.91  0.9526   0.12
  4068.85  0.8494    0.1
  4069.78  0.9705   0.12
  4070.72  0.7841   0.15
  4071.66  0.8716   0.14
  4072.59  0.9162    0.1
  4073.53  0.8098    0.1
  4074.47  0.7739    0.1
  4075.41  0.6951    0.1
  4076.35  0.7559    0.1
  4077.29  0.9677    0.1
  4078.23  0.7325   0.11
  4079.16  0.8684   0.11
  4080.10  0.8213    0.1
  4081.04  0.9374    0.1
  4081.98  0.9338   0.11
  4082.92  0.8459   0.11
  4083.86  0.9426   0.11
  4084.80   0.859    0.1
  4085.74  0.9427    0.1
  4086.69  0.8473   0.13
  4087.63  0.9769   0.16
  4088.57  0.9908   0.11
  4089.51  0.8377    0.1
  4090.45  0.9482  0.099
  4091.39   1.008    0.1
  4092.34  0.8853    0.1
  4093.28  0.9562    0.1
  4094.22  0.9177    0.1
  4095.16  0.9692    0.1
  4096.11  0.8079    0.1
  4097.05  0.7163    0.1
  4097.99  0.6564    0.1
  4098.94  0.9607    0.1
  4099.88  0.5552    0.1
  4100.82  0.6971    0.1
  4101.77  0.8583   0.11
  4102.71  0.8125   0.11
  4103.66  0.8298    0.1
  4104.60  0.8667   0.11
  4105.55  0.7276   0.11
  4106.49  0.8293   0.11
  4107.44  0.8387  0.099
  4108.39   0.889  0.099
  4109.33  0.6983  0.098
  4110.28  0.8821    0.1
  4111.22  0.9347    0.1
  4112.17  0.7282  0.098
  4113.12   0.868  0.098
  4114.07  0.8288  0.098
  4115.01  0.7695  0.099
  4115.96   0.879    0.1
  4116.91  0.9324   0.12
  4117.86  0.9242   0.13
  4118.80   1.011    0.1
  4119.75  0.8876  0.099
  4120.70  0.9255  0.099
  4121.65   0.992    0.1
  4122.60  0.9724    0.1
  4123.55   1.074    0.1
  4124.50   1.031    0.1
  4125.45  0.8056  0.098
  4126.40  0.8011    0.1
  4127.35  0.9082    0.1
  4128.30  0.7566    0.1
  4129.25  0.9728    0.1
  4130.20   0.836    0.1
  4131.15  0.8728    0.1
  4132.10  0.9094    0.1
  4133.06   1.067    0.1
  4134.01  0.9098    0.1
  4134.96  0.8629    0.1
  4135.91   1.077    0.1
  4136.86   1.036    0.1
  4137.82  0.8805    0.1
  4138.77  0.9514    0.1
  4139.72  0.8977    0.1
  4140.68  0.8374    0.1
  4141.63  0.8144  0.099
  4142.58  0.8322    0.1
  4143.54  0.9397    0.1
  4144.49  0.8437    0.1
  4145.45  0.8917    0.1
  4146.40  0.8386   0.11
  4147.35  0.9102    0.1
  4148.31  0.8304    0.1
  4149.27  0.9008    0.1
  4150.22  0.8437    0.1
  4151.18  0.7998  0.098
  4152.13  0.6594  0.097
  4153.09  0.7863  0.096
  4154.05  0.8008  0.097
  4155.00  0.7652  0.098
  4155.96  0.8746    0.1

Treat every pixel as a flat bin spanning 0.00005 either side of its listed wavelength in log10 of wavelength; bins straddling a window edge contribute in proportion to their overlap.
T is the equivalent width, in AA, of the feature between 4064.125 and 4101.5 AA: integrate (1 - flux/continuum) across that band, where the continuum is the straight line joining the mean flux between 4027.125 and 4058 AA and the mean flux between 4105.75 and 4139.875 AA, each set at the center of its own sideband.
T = 1.1 AA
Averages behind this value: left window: 0.879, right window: 0.9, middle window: 0.862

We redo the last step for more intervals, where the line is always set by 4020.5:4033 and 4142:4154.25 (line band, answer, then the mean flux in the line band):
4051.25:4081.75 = 0.69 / 0.859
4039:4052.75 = -0.13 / 0.899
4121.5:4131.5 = -0.71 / 0.909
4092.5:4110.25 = 0.99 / 0.814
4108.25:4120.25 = -0.13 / 0.864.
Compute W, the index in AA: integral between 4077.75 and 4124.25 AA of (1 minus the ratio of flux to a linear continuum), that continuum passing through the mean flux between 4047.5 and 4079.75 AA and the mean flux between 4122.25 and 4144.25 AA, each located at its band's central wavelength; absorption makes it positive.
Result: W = 0.8 AA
